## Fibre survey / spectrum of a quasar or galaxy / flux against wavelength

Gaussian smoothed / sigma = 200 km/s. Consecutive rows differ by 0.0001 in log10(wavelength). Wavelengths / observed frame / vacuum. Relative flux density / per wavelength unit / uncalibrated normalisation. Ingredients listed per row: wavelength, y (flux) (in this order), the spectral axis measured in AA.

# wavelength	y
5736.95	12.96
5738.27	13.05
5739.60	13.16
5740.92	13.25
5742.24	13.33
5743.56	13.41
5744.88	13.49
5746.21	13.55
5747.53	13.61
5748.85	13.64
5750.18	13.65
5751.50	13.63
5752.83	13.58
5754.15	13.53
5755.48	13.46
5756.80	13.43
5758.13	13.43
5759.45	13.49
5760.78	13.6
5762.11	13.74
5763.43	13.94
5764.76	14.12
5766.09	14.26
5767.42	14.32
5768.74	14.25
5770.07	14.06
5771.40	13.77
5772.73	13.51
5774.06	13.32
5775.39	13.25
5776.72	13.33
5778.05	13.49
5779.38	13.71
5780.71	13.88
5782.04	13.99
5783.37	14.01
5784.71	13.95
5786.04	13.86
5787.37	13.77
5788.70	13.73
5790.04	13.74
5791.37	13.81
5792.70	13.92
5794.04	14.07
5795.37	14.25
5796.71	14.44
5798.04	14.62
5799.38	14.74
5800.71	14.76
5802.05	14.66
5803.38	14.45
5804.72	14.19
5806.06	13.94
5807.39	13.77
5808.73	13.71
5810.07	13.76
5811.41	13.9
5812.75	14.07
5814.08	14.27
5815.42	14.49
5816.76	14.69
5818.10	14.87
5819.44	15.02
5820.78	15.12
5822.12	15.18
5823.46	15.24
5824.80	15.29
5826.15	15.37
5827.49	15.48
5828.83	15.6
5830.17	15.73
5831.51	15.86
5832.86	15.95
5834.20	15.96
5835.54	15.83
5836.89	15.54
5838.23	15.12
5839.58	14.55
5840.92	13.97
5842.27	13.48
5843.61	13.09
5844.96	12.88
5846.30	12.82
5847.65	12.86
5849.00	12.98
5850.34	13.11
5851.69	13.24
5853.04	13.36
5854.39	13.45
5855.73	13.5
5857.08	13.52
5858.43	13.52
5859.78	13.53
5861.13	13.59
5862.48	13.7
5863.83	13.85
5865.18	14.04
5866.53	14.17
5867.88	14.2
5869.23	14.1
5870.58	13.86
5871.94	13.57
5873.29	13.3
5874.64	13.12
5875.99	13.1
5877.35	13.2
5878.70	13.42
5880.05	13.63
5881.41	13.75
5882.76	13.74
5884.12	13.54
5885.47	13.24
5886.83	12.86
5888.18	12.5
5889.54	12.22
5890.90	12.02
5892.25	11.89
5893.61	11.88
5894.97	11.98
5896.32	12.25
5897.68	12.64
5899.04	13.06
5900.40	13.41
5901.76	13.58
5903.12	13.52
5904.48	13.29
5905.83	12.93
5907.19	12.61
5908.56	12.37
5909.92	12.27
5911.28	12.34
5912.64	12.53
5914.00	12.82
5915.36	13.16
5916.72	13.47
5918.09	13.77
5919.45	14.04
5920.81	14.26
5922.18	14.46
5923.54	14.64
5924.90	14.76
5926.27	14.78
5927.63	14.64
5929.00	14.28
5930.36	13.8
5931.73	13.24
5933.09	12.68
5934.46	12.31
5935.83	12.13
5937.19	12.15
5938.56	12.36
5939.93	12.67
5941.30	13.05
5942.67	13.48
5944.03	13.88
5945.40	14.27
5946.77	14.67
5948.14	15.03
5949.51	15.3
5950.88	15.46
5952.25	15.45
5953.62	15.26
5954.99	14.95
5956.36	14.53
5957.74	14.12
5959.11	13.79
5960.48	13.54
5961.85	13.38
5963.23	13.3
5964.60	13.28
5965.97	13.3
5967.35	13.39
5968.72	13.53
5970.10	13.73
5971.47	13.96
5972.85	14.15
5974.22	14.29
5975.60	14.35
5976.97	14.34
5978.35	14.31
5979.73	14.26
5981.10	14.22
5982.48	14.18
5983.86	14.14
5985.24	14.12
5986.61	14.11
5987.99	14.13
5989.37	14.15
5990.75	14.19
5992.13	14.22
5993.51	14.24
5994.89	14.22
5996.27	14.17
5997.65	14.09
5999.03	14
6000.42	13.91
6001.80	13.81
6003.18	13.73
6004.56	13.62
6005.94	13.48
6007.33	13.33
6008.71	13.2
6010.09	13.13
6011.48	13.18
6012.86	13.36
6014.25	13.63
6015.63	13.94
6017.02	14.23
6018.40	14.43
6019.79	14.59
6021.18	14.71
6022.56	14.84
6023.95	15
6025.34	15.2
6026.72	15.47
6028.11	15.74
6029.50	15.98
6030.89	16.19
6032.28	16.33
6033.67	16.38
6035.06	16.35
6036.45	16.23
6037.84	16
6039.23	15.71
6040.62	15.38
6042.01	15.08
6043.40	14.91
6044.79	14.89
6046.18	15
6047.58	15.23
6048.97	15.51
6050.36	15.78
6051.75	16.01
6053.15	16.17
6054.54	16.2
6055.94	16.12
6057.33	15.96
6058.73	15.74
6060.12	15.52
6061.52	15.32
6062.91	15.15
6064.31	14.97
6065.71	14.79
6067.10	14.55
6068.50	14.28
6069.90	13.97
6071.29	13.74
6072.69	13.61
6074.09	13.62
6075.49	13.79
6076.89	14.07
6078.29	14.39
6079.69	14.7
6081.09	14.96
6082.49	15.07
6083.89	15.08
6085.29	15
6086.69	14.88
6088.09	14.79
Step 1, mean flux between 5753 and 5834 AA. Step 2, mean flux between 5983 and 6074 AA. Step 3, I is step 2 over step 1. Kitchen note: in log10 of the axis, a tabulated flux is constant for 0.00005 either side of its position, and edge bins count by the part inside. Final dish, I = 1.04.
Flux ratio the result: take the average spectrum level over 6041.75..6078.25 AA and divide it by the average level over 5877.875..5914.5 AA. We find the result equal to 1.2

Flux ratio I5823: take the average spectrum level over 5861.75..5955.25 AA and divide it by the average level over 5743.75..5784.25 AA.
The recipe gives 0.98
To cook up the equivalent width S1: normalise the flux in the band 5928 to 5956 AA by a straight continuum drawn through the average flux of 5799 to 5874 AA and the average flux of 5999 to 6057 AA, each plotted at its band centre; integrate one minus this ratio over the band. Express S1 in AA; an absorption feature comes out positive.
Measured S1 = 1.5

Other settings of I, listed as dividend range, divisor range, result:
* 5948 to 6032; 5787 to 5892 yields 1.01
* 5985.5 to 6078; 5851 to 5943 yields 1.11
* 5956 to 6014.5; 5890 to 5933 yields 1.05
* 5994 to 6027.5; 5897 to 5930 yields 1.04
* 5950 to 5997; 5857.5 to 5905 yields 1.07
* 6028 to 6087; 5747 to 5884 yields 1.08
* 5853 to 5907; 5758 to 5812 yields 0.95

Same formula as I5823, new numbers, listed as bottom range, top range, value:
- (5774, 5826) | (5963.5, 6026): 0.99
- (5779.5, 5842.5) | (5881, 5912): 0.88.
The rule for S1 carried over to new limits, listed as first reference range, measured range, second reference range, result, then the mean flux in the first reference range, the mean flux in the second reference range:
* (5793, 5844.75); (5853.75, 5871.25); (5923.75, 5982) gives 0.81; 14.7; 13.9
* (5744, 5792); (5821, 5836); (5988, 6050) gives -1.75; 13.7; 14.7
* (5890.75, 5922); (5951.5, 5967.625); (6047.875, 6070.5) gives -0.32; 12.9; 15.4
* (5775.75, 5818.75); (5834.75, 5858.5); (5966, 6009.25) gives 0.55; 14.1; 14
